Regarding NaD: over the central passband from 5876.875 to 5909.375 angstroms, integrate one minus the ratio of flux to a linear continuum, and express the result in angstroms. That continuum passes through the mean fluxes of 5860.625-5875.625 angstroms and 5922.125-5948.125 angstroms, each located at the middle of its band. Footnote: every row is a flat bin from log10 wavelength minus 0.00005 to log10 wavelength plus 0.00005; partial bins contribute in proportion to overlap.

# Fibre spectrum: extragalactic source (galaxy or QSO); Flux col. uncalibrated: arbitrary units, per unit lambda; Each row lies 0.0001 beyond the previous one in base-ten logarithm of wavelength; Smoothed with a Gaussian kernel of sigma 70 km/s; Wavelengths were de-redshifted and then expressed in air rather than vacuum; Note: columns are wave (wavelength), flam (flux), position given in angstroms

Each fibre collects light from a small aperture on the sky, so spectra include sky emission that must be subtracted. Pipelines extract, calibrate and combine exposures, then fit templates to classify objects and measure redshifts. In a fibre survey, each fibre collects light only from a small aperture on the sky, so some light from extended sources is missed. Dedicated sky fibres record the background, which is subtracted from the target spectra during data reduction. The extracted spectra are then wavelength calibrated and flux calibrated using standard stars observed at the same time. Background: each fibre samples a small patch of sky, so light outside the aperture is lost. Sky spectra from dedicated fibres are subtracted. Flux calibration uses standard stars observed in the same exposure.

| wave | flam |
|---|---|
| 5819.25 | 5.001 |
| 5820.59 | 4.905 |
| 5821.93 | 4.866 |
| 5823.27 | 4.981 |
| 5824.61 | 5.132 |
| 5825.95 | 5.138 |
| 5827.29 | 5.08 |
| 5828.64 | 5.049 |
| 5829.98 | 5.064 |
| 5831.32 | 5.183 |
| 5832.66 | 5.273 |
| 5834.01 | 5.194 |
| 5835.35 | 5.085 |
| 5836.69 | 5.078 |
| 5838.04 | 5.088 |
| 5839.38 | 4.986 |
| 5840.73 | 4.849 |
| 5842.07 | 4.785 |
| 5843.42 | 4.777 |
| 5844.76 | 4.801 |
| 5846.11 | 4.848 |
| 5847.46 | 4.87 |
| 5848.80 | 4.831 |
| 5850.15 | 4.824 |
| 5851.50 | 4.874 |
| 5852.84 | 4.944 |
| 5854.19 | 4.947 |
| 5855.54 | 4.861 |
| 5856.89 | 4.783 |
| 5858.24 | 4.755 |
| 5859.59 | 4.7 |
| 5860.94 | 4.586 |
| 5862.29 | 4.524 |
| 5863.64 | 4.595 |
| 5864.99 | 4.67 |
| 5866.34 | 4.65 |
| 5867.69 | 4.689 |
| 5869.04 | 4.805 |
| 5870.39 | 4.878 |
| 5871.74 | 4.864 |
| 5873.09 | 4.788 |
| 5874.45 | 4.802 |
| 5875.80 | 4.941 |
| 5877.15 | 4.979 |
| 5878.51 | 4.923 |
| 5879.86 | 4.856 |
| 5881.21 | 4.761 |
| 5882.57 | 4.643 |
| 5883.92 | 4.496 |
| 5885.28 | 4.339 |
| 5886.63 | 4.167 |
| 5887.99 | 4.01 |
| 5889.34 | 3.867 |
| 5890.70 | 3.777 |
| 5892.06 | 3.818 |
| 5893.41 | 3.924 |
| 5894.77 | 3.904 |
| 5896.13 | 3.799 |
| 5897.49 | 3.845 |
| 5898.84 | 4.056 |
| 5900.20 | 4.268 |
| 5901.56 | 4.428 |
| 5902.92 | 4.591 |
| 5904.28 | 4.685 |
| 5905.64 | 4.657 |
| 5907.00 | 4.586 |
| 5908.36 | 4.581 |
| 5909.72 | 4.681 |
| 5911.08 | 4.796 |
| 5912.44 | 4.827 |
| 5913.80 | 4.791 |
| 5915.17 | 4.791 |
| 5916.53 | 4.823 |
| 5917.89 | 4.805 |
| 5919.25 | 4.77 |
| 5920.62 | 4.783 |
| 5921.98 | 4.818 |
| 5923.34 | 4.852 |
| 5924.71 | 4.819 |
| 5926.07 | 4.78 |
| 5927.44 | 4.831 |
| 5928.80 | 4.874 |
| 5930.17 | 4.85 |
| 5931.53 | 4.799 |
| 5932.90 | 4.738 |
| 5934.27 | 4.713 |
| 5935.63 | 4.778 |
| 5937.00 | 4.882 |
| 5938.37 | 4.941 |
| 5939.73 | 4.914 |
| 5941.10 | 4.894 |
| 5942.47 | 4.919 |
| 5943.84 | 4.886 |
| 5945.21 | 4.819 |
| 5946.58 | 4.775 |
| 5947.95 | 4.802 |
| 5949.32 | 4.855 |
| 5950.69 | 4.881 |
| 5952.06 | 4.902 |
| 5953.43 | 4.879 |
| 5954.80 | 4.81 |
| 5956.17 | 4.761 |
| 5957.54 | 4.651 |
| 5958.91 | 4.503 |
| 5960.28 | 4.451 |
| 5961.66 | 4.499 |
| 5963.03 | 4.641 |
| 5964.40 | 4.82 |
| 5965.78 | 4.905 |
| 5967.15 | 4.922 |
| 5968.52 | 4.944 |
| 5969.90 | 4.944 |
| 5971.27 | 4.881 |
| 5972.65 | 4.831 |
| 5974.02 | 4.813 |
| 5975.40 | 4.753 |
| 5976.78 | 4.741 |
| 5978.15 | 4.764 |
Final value 3.0 angstroms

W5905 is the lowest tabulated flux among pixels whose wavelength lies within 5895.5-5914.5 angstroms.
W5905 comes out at 3.799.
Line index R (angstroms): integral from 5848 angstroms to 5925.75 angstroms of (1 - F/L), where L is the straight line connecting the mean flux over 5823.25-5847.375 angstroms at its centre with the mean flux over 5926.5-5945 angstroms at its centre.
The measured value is 5.28 angstroms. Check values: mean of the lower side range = 5.02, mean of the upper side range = 4.84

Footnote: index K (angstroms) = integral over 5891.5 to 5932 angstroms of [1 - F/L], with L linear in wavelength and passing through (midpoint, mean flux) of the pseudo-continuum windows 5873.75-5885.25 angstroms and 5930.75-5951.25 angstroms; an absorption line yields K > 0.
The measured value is 2.1 angstroms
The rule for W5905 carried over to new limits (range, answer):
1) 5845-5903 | 3.777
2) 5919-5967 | 4.451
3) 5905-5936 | 4.581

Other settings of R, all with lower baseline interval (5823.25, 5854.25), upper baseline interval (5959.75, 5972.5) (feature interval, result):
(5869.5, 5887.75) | 0.8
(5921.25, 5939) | 0.1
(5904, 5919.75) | 0.4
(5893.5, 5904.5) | 1.6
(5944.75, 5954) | -0.1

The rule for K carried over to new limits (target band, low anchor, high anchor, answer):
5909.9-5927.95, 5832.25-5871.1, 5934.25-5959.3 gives 0.1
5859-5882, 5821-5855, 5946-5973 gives 0.8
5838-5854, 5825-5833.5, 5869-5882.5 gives 0.5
